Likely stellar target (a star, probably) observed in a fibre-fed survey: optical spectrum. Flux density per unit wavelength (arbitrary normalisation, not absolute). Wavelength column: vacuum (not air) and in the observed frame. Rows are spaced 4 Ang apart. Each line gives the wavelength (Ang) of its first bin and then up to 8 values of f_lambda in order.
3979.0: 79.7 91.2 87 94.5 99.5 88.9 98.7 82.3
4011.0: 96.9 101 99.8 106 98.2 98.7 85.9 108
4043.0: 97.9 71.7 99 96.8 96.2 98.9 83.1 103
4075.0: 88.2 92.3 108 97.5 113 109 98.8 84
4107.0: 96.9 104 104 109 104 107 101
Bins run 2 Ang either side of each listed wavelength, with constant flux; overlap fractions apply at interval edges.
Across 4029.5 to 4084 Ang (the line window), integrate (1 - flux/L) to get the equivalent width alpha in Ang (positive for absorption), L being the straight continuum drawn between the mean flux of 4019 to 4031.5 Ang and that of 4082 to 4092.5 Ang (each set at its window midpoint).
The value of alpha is 4.7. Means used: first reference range 101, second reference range 106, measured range 94.6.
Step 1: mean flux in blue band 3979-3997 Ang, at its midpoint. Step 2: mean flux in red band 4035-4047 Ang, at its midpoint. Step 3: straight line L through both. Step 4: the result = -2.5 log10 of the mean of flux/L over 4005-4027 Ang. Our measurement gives -0.04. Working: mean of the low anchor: 91.6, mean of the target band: 97.3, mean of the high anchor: 94.9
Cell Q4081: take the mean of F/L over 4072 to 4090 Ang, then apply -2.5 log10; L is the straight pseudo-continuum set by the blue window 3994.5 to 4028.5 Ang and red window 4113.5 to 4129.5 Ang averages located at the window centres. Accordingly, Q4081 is 0.05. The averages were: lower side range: 96.7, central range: 97.8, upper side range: 106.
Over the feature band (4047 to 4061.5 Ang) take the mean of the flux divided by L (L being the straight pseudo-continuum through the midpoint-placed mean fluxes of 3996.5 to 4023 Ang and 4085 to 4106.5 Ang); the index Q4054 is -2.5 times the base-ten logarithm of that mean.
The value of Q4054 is 0.05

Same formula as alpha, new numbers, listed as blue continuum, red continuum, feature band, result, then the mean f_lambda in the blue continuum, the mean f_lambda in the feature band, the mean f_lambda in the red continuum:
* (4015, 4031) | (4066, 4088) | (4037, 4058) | 0.8 Ang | 101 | 94.8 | 95.8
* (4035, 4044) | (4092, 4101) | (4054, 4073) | 1.2 Ang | 99.7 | 95.5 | 105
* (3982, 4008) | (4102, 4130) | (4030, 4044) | -0.3 Ang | 92.1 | 97.5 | 102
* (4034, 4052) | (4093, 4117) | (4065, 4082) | 0.6 Ang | 92.5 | 92.6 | 99.5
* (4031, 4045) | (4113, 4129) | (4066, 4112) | 2.0 Ang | 97.5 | 98.4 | 106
